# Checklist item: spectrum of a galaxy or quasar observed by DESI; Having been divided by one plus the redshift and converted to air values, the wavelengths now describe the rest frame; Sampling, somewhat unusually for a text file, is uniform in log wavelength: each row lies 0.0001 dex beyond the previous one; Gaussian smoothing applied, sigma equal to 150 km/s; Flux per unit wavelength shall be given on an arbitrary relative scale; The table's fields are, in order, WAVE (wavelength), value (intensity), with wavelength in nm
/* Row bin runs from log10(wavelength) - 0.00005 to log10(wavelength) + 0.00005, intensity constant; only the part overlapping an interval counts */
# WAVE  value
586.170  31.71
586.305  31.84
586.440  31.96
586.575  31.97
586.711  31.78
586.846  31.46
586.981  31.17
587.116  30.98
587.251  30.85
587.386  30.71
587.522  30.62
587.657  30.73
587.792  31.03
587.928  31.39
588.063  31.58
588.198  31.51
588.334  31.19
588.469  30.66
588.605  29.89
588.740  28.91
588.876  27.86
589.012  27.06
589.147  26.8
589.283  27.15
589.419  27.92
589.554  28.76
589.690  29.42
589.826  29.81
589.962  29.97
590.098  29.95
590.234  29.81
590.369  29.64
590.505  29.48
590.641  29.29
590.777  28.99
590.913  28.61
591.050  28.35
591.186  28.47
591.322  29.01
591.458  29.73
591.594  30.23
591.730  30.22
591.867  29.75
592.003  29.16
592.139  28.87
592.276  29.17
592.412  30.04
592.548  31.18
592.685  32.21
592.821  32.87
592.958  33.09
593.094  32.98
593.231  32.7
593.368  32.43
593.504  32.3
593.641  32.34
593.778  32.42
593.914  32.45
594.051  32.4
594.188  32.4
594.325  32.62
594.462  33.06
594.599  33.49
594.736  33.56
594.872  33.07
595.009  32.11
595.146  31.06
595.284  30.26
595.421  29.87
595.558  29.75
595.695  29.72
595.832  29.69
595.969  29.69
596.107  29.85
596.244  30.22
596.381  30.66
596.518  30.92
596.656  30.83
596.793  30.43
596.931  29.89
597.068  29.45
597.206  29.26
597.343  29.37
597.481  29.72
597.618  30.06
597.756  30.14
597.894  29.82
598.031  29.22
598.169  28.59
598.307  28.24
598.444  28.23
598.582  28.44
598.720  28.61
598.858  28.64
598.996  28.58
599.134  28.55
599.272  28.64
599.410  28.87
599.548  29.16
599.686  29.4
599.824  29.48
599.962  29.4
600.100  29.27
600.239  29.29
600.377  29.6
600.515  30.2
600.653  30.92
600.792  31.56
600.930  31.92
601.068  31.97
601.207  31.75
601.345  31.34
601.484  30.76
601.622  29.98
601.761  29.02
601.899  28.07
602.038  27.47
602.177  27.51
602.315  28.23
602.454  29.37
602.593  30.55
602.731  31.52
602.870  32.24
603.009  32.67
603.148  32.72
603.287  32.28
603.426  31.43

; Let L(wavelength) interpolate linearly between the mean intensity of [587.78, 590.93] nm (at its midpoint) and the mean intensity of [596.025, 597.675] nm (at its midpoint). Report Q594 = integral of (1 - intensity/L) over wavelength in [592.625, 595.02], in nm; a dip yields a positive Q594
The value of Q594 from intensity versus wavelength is -0.23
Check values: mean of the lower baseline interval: 29.4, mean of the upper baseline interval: 30.1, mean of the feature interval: 32.7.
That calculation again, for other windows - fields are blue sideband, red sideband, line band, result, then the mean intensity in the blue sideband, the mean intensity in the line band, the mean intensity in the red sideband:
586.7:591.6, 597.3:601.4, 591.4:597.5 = -0.29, 29.7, 31.1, 29.6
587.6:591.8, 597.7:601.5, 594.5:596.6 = -0.10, 29.5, 31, 29.6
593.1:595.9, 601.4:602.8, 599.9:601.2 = -0.03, 31.9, 30.5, 29.3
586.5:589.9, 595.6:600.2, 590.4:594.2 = -0.12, 30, 30.7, 29.4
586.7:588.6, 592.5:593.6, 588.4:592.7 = 0.35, 31.1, 29.2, 32.5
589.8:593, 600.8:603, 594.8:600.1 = 0.07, 29.9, 29.7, 30.2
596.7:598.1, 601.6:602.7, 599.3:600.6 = -0.01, 29.8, 29.4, 28.8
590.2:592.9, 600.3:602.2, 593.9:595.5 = -0.12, 29.8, 32.2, 30.2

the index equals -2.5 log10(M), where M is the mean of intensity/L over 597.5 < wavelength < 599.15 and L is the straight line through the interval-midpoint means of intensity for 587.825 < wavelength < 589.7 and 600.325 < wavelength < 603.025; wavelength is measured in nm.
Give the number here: 0.04 mag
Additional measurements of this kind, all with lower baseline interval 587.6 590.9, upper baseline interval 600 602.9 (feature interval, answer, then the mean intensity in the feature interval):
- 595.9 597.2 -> -0.011 mag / 30.2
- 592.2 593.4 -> -0.075 mag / 31.8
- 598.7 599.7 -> 0.044 mag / 28.8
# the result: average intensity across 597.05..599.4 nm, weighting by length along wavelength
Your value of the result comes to 29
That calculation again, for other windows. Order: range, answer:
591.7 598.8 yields 30.7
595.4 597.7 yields 30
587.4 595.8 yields 30.5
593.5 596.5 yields 31.5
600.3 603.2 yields 30.4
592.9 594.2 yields 32.6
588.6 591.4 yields 28.8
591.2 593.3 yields 30.7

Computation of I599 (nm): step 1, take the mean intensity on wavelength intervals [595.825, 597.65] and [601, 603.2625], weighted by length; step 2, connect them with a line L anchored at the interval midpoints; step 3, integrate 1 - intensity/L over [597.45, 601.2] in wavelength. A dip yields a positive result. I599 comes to 0.08 nm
